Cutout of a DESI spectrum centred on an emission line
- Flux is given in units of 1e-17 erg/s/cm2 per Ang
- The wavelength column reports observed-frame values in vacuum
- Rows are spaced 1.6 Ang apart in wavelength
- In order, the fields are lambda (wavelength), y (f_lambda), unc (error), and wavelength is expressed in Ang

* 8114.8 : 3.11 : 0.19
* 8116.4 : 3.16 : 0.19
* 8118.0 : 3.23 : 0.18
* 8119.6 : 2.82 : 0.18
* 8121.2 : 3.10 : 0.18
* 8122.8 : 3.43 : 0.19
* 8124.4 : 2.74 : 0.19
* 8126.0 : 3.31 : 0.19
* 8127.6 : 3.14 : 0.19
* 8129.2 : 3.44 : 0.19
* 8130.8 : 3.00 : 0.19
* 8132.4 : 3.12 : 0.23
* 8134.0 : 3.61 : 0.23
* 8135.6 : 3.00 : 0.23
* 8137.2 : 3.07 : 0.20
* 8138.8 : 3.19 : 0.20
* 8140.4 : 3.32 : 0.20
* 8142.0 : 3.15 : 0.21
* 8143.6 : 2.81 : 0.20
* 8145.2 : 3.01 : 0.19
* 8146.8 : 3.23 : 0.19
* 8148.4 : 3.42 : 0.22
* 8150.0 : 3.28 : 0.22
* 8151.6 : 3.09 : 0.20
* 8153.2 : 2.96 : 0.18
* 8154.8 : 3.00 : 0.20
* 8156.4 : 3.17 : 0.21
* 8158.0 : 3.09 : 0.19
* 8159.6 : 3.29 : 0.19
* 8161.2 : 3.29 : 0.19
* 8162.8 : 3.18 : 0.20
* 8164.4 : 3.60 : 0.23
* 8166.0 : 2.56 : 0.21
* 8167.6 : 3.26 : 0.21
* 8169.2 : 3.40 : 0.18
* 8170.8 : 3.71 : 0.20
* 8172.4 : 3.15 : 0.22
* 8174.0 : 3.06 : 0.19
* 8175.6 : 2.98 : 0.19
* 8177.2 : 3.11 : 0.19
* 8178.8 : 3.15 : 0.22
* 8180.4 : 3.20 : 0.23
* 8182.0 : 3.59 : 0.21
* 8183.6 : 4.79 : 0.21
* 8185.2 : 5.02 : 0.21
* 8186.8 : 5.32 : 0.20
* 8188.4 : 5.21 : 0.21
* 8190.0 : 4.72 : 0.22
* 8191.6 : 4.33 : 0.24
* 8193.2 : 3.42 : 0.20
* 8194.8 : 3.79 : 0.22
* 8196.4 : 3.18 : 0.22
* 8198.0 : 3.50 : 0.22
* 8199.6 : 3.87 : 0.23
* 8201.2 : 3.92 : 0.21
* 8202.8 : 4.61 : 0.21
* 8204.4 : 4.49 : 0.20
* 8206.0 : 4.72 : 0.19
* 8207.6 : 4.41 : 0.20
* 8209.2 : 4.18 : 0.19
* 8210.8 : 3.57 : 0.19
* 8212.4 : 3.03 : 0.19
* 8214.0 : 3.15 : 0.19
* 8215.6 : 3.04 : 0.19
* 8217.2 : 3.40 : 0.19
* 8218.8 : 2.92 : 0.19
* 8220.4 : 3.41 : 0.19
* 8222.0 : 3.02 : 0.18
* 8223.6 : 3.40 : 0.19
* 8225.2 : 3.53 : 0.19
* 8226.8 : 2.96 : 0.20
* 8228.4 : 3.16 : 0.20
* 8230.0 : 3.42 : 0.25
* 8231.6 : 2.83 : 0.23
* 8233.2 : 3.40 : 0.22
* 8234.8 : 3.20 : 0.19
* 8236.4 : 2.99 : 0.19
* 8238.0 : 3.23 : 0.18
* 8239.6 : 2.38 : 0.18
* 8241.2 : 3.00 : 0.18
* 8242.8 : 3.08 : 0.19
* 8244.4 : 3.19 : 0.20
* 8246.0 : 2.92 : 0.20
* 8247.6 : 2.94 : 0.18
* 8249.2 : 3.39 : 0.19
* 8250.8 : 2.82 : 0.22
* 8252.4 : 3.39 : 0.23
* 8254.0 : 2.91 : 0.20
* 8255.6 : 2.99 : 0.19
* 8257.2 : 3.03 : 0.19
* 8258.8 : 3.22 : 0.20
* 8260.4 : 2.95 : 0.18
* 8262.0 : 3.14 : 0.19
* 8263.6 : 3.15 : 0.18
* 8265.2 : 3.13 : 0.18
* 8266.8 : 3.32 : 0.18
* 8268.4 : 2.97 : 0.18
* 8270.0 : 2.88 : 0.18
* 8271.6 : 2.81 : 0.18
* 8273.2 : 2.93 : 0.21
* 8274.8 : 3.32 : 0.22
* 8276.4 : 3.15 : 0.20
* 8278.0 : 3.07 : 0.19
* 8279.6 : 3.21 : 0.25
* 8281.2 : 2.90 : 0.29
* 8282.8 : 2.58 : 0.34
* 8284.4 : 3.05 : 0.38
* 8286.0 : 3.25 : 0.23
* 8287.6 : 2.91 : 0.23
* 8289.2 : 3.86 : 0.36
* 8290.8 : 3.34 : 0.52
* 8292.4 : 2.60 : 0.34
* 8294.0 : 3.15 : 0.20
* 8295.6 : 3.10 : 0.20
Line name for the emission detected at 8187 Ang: [S II]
